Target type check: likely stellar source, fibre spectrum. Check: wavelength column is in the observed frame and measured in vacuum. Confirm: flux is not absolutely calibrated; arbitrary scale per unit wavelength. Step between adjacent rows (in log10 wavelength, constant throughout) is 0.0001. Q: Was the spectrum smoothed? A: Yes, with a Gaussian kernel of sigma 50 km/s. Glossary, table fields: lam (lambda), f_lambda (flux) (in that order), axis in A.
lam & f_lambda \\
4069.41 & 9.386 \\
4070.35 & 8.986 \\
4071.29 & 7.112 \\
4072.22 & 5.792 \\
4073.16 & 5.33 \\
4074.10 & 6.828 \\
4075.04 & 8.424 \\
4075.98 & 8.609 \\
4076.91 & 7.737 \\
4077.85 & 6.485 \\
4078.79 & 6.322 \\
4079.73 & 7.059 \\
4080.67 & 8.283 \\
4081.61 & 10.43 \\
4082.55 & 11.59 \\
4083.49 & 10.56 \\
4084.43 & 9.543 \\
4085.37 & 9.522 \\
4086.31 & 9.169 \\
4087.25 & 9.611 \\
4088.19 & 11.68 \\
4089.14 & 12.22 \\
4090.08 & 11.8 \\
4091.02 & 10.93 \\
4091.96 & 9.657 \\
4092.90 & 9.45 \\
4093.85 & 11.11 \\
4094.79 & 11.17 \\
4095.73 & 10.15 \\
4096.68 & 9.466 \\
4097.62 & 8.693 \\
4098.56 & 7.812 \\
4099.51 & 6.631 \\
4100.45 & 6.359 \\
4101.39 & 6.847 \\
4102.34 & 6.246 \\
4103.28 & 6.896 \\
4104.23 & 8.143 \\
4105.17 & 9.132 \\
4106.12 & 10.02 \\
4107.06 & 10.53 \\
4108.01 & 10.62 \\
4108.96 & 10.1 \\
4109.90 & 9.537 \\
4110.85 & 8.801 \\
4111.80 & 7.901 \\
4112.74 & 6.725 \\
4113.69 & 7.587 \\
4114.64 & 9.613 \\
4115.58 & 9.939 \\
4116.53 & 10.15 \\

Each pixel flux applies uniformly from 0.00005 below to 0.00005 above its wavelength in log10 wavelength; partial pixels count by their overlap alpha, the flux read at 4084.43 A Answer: 9.543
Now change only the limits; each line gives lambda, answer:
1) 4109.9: 9.537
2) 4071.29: 7.112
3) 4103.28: 6.896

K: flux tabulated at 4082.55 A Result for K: 11.59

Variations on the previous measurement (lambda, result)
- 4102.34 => 6.246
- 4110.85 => 8.801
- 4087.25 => 9.611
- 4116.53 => 10.15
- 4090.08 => 11.8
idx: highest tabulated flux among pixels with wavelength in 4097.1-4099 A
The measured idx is 8.693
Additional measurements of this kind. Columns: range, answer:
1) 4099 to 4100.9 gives 6.631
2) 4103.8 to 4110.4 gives 10.62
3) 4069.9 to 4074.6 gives 8.986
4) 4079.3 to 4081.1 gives 8.283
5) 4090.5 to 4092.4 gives 10.93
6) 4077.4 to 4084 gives 11.59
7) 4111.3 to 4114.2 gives 7.901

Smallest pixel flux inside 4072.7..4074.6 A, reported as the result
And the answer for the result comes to 5.33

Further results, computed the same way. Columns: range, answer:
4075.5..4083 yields 6.322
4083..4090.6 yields 9.169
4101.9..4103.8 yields 6.246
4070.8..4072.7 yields 5.792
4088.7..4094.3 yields 9.45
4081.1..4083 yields 10.43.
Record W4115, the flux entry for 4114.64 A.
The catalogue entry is 9.613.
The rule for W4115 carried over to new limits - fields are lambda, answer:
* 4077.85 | 6.485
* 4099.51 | 6.631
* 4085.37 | 9.522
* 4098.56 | 7.812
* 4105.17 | 9.132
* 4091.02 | 10.93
